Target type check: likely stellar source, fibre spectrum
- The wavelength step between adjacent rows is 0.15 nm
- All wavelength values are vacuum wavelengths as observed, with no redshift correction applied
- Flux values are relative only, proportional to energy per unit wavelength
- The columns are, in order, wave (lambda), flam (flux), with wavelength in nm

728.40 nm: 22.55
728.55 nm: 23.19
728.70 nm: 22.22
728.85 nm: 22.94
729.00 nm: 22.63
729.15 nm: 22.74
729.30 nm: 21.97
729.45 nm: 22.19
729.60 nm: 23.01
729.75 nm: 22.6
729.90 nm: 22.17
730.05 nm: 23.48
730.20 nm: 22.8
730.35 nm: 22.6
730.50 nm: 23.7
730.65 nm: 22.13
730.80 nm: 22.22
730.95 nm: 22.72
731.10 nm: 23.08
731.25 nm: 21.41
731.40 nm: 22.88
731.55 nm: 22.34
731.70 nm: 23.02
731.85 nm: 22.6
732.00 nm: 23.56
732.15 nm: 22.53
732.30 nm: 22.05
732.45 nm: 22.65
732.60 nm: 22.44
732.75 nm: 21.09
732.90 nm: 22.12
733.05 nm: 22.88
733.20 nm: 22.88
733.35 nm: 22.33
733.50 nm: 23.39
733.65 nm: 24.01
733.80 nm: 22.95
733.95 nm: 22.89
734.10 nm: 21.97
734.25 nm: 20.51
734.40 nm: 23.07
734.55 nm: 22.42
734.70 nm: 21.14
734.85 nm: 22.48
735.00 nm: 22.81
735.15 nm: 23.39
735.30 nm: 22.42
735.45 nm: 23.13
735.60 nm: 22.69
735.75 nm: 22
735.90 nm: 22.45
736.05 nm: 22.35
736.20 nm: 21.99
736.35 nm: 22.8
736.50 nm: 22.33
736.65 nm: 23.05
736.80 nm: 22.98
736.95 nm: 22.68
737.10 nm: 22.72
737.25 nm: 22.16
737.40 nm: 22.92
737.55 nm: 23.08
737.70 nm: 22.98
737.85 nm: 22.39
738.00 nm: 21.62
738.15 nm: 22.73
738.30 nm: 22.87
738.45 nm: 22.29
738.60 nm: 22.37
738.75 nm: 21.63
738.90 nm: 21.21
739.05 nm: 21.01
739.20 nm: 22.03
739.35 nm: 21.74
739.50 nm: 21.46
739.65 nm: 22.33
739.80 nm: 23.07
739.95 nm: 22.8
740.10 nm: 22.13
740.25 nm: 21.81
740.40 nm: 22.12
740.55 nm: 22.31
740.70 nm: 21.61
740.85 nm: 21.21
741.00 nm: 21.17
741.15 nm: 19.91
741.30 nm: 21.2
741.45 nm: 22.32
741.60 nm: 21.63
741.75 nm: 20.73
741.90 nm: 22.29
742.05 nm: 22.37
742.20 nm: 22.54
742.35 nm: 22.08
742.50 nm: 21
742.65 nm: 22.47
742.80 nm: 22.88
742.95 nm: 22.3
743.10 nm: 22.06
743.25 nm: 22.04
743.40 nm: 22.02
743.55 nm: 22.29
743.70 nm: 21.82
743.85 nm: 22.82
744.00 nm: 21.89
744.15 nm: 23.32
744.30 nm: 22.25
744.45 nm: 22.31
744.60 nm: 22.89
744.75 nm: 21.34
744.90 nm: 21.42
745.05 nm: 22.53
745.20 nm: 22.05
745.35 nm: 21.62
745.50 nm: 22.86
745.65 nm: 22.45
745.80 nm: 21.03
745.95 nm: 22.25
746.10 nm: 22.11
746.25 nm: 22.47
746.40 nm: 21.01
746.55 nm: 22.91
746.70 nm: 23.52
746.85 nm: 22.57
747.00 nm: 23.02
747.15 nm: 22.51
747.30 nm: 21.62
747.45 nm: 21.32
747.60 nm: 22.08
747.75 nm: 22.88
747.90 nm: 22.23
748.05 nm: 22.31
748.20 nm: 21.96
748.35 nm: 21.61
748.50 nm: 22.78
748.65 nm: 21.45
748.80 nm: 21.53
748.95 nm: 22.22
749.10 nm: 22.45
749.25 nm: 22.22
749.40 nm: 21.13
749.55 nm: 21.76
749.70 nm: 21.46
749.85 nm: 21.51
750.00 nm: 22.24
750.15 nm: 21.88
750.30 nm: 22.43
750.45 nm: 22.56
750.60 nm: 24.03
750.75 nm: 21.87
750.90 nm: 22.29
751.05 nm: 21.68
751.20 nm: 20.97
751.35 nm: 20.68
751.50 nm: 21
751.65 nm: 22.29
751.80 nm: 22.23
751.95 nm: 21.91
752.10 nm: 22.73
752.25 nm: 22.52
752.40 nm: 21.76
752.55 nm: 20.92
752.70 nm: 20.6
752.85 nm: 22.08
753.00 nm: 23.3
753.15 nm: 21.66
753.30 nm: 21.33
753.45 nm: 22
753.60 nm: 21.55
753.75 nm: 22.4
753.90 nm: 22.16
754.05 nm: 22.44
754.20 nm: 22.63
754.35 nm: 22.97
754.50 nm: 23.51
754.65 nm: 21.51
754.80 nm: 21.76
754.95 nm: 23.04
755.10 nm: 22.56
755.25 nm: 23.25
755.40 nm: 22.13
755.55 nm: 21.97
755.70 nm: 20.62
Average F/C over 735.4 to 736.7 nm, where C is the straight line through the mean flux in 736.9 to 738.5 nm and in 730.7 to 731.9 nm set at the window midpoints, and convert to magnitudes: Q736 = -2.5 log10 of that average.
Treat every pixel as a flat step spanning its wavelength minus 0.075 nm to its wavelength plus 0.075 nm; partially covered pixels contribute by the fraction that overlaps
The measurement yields 0.00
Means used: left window 22.5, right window 22.6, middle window 22.5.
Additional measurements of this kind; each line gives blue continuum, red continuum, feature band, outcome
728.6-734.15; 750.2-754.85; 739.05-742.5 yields 0.027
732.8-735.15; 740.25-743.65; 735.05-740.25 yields -0.009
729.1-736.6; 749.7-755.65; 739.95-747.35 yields 0.011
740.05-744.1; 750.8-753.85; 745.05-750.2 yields -0.012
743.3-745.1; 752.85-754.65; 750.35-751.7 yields 0.018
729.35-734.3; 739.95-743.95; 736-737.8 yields -0.020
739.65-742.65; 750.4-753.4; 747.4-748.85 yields -0.007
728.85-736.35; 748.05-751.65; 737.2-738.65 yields -0.009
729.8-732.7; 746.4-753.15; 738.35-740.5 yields 0.018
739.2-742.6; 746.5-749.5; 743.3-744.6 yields -0.019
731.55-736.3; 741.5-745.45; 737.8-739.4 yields 0.017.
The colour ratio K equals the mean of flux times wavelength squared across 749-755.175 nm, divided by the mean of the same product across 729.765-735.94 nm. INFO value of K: 1.03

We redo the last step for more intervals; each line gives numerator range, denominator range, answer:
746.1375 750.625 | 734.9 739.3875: 1.02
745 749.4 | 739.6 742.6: 1.03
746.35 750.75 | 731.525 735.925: 1.02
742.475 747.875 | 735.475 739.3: 1.01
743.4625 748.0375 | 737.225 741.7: 1.03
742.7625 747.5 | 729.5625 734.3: 1.02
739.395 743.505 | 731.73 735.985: 0.99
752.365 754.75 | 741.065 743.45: 1.04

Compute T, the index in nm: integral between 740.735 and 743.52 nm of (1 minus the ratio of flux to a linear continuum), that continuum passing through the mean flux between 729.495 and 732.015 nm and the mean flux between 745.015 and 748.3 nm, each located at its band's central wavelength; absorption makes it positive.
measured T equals 0.07 nm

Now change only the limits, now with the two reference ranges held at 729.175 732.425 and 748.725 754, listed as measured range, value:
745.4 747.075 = -0.02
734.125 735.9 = 0.01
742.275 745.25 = 0.00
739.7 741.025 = 0.01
